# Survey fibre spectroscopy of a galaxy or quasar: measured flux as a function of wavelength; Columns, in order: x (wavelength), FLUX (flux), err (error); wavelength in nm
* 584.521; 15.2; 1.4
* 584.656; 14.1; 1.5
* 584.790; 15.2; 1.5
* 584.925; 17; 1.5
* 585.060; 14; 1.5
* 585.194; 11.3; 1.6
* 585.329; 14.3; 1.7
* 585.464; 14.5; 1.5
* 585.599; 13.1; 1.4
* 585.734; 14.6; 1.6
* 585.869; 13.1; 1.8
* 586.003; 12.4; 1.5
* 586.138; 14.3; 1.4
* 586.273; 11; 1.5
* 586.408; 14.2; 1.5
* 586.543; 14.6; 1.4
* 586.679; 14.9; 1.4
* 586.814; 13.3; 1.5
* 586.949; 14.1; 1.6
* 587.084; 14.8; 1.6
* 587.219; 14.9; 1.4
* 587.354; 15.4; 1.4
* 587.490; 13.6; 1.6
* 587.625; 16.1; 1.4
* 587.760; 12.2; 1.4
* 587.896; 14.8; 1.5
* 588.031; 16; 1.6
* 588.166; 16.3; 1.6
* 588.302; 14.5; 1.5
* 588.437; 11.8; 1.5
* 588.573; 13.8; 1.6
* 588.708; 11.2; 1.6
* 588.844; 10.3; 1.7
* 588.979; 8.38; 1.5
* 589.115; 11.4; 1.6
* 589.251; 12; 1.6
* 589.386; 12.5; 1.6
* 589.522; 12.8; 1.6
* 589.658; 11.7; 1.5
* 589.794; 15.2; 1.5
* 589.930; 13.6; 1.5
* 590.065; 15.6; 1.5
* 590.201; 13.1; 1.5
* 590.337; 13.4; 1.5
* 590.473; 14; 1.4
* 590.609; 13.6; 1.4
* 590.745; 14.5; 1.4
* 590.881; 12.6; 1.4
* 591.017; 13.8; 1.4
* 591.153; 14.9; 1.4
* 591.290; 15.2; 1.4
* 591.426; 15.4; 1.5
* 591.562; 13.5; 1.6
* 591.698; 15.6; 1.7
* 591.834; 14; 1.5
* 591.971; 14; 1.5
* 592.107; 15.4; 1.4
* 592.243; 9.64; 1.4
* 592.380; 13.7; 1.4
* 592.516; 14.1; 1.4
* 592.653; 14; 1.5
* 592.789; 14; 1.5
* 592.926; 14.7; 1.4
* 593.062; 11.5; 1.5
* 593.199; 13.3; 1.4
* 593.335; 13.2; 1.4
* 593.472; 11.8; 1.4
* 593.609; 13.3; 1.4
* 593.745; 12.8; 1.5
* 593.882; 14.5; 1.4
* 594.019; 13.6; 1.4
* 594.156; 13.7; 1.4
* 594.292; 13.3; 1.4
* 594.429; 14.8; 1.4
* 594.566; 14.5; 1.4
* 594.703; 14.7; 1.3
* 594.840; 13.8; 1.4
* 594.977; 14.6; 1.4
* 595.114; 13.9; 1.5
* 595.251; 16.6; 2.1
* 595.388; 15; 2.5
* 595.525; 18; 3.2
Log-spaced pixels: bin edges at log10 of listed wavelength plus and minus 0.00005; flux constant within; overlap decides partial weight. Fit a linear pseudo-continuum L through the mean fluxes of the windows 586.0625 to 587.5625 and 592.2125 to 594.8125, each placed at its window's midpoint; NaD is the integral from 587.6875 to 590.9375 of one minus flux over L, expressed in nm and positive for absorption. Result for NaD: 0.169 nm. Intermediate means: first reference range 14.1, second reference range 13.5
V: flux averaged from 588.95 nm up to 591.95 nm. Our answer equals 13.6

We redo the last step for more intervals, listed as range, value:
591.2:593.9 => 13.7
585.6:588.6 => 14.1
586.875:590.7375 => 13.5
